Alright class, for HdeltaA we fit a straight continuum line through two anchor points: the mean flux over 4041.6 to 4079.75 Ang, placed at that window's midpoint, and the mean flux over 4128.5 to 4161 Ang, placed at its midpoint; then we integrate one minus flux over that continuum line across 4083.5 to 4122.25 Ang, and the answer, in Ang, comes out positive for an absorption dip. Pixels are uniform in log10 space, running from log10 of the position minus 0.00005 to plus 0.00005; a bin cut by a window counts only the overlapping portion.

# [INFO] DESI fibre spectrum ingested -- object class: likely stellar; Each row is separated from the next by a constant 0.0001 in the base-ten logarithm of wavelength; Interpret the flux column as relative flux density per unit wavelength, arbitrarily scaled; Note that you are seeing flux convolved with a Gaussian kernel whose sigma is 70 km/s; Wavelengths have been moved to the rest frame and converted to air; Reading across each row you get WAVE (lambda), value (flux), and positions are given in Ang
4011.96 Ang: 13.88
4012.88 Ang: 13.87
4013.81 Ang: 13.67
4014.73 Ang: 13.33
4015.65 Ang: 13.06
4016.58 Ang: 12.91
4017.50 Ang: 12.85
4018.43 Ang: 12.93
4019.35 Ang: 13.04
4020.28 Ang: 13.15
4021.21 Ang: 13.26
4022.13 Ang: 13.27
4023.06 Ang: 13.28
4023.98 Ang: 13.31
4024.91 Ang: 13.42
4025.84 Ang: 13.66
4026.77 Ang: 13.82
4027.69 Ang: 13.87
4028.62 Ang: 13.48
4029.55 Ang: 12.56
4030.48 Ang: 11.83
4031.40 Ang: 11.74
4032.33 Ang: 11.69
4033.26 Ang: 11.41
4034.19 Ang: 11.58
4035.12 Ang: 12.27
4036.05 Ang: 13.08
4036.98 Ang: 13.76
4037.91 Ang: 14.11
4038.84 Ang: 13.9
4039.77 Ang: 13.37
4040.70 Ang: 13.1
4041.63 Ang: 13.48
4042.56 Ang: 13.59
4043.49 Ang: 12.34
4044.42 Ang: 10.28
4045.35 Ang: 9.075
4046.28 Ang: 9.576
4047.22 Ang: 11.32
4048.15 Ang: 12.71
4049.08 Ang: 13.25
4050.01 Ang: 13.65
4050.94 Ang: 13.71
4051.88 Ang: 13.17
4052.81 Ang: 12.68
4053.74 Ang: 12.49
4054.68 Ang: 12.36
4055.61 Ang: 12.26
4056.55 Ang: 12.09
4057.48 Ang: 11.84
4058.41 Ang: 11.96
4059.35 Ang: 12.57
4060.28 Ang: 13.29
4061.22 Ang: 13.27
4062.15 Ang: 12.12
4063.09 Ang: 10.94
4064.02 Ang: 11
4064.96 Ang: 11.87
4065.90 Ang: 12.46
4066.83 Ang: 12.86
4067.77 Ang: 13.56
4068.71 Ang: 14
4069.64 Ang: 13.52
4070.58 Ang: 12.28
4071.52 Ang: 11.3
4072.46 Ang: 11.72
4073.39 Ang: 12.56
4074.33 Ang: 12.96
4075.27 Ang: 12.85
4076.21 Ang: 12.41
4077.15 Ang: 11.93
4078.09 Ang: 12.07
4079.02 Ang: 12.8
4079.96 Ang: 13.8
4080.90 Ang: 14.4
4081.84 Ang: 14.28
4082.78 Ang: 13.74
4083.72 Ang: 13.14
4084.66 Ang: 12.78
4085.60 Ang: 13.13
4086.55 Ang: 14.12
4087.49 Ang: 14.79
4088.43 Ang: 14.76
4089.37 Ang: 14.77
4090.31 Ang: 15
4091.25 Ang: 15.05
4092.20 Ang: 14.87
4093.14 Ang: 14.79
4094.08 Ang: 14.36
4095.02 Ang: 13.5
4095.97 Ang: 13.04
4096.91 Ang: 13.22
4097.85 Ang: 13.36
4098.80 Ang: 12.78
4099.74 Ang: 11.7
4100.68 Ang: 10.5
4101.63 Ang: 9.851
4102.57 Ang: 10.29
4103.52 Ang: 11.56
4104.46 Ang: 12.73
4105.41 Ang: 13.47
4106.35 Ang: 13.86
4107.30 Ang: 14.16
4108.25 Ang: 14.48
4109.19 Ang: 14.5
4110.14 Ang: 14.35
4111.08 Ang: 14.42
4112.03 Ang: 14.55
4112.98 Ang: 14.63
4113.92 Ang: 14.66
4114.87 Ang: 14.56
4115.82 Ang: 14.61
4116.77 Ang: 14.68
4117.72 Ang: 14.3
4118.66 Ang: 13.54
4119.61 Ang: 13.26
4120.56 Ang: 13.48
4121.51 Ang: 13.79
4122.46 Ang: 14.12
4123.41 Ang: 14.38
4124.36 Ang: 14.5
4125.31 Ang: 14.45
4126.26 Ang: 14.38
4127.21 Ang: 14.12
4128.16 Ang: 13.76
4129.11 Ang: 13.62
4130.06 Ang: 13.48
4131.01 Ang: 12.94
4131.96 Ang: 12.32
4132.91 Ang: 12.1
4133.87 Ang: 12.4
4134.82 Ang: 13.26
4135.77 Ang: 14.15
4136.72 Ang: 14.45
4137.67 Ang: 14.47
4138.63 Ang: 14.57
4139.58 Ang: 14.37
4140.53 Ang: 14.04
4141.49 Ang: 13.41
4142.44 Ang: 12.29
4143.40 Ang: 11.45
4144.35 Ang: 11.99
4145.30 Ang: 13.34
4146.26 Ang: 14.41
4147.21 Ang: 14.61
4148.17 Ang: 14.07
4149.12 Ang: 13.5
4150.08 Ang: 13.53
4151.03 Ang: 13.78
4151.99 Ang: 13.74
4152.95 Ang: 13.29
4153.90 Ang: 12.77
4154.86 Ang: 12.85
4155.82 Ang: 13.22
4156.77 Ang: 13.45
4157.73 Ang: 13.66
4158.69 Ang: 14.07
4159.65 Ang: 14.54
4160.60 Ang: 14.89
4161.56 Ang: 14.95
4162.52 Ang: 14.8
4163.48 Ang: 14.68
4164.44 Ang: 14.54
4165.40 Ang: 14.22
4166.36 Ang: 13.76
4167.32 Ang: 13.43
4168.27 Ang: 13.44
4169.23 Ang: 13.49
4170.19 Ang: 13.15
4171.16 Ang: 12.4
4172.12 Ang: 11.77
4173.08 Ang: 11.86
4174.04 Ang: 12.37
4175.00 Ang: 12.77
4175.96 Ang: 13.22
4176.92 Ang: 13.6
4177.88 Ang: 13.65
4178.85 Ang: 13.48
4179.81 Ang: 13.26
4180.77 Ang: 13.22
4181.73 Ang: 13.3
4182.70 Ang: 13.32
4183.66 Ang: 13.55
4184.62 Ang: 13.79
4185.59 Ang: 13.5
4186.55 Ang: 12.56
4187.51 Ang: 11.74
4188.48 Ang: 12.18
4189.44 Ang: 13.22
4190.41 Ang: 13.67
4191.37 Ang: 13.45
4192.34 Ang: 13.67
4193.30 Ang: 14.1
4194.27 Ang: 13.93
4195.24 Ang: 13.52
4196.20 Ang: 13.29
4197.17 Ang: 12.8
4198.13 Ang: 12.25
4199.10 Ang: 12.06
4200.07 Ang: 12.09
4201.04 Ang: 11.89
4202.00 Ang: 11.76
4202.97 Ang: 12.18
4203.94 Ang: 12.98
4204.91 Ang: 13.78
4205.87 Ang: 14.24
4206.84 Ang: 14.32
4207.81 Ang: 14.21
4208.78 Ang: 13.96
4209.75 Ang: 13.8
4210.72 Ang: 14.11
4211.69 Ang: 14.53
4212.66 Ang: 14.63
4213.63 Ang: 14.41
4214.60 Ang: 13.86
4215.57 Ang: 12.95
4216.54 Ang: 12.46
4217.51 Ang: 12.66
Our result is -2.2 Ang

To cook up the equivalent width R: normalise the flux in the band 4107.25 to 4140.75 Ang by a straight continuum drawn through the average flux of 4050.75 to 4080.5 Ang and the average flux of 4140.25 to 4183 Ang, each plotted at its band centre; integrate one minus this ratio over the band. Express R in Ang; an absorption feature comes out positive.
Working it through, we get -2.3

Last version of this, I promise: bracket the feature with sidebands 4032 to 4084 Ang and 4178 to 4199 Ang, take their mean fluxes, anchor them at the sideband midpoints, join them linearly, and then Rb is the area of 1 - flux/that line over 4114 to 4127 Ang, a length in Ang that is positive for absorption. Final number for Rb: -1.3 Ang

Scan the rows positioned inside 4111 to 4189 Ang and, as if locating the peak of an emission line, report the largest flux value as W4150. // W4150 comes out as 14.95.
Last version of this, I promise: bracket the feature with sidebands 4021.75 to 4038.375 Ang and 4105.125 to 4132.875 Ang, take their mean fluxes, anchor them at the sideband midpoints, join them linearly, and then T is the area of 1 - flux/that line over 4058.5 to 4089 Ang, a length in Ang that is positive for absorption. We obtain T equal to 1.2 Ang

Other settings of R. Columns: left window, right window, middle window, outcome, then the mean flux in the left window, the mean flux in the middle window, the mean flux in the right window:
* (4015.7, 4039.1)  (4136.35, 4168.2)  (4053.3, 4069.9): 0.9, 13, 12.5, 13.8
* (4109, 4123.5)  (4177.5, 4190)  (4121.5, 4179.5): 0.4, 14.2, 13.6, 13.1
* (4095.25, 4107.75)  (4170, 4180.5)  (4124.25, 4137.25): -1.0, 12.4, 13.6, 12.9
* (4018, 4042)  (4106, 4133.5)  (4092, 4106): 1.1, 13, 12.6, 14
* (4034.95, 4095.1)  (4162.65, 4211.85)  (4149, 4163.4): -0.7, 12.9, 13.8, 13.3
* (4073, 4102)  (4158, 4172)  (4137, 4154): 0.3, 13.3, 13.6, 14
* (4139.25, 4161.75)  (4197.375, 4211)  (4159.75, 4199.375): -0.1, 13.6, 13.4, 13.1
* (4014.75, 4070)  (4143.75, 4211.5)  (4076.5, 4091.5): -1.0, 12.7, 13.8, 13.4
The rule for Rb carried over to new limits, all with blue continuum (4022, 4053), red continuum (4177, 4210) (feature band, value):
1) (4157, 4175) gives -0.73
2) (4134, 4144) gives -0.43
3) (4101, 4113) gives -0.28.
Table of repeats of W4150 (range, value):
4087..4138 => 15.05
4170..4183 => 13.65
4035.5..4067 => 14.11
